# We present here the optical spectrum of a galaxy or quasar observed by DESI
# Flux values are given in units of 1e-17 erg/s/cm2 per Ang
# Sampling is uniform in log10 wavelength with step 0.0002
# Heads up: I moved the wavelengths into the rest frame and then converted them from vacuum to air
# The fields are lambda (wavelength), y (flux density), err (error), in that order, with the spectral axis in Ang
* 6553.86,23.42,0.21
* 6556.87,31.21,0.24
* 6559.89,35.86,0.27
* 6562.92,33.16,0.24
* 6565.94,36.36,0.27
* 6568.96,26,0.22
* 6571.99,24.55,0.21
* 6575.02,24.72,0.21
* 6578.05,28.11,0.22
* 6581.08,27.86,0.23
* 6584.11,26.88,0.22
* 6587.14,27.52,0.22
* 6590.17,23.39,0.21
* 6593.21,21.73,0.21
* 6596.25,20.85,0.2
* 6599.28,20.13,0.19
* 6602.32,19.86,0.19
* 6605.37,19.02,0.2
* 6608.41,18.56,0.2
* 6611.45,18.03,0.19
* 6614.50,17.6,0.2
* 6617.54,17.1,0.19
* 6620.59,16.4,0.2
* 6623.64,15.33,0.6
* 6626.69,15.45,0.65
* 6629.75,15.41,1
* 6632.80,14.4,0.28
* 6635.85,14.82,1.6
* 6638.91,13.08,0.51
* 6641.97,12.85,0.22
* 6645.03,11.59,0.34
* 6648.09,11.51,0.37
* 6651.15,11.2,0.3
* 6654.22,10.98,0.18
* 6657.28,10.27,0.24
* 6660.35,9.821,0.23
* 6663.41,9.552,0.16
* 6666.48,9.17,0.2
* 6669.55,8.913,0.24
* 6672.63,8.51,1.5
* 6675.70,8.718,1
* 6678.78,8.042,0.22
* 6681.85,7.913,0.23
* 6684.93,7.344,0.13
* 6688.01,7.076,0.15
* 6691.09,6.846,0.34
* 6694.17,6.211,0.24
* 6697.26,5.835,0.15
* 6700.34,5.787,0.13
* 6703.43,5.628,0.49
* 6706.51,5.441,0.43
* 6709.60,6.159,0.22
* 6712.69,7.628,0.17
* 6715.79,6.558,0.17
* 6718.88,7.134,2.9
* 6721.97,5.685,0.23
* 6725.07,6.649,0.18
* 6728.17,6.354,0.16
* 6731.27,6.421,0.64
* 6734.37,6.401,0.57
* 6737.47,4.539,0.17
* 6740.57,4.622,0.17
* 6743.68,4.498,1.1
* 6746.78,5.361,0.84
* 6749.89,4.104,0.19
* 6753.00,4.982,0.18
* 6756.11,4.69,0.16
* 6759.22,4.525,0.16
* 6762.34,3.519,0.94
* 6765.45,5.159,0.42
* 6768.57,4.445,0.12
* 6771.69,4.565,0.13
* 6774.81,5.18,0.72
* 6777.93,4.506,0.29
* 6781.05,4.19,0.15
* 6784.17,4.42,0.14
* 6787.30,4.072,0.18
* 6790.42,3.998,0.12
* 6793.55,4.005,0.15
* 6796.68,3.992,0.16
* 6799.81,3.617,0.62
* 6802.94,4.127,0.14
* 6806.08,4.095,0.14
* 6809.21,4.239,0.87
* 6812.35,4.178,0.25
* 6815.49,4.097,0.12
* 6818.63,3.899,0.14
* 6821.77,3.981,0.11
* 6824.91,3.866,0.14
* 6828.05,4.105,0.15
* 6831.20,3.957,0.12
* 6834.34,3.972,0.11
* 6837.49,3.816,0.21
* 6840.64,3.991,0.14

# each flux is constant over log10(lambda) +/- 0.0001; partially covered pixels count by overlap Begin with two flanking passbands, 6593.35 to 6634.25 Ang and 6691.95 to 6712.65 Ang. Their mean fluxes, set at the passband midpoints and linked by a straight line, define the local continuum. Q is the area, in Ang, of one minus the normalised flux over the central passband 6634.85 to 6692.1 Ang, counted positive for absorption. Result 6.5 Ang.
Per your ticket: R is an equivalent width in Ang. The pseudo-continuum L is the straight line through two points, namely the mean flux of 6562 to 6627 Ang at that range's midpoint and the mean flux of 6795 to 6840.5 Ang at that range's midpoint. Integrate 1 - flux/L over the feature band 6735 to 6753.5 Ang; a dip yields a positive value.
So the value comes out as 9.83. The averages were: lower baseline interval 22.7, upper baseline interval 4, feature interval 4.75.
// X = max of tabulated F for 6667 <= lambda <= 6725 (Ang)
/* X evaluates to 8.913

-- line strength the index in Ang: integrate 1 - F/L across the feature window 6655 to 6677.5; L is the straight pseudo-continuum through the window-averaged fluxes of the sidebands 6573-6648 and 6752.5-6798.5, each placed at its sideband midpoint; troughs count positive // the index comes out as 7.7 Ang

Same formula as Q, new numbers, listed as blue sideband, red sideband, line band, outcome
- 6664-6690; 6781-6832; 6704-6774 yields 9.3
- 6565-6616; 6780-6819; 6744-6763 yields 8.6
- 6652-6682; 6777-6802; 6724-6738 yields 0.9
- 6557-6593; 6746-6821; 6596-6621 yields 6.1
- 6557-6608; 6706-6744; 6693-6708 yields 5.9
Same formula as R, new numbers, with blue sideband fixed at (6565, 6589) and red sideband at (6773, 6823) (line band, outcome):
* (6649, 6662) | 5.8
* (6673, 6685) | 6.2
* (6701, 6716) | 8.1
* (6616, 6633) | 5.1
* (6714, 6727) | 6.1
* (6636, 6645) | 3.4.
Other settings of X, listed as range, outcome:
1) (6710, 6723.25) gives 7.628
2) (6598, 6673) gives 20.13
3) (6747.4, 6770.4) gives 5.159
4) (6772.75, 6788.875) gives 5.18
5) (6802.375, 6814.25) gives 4.239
